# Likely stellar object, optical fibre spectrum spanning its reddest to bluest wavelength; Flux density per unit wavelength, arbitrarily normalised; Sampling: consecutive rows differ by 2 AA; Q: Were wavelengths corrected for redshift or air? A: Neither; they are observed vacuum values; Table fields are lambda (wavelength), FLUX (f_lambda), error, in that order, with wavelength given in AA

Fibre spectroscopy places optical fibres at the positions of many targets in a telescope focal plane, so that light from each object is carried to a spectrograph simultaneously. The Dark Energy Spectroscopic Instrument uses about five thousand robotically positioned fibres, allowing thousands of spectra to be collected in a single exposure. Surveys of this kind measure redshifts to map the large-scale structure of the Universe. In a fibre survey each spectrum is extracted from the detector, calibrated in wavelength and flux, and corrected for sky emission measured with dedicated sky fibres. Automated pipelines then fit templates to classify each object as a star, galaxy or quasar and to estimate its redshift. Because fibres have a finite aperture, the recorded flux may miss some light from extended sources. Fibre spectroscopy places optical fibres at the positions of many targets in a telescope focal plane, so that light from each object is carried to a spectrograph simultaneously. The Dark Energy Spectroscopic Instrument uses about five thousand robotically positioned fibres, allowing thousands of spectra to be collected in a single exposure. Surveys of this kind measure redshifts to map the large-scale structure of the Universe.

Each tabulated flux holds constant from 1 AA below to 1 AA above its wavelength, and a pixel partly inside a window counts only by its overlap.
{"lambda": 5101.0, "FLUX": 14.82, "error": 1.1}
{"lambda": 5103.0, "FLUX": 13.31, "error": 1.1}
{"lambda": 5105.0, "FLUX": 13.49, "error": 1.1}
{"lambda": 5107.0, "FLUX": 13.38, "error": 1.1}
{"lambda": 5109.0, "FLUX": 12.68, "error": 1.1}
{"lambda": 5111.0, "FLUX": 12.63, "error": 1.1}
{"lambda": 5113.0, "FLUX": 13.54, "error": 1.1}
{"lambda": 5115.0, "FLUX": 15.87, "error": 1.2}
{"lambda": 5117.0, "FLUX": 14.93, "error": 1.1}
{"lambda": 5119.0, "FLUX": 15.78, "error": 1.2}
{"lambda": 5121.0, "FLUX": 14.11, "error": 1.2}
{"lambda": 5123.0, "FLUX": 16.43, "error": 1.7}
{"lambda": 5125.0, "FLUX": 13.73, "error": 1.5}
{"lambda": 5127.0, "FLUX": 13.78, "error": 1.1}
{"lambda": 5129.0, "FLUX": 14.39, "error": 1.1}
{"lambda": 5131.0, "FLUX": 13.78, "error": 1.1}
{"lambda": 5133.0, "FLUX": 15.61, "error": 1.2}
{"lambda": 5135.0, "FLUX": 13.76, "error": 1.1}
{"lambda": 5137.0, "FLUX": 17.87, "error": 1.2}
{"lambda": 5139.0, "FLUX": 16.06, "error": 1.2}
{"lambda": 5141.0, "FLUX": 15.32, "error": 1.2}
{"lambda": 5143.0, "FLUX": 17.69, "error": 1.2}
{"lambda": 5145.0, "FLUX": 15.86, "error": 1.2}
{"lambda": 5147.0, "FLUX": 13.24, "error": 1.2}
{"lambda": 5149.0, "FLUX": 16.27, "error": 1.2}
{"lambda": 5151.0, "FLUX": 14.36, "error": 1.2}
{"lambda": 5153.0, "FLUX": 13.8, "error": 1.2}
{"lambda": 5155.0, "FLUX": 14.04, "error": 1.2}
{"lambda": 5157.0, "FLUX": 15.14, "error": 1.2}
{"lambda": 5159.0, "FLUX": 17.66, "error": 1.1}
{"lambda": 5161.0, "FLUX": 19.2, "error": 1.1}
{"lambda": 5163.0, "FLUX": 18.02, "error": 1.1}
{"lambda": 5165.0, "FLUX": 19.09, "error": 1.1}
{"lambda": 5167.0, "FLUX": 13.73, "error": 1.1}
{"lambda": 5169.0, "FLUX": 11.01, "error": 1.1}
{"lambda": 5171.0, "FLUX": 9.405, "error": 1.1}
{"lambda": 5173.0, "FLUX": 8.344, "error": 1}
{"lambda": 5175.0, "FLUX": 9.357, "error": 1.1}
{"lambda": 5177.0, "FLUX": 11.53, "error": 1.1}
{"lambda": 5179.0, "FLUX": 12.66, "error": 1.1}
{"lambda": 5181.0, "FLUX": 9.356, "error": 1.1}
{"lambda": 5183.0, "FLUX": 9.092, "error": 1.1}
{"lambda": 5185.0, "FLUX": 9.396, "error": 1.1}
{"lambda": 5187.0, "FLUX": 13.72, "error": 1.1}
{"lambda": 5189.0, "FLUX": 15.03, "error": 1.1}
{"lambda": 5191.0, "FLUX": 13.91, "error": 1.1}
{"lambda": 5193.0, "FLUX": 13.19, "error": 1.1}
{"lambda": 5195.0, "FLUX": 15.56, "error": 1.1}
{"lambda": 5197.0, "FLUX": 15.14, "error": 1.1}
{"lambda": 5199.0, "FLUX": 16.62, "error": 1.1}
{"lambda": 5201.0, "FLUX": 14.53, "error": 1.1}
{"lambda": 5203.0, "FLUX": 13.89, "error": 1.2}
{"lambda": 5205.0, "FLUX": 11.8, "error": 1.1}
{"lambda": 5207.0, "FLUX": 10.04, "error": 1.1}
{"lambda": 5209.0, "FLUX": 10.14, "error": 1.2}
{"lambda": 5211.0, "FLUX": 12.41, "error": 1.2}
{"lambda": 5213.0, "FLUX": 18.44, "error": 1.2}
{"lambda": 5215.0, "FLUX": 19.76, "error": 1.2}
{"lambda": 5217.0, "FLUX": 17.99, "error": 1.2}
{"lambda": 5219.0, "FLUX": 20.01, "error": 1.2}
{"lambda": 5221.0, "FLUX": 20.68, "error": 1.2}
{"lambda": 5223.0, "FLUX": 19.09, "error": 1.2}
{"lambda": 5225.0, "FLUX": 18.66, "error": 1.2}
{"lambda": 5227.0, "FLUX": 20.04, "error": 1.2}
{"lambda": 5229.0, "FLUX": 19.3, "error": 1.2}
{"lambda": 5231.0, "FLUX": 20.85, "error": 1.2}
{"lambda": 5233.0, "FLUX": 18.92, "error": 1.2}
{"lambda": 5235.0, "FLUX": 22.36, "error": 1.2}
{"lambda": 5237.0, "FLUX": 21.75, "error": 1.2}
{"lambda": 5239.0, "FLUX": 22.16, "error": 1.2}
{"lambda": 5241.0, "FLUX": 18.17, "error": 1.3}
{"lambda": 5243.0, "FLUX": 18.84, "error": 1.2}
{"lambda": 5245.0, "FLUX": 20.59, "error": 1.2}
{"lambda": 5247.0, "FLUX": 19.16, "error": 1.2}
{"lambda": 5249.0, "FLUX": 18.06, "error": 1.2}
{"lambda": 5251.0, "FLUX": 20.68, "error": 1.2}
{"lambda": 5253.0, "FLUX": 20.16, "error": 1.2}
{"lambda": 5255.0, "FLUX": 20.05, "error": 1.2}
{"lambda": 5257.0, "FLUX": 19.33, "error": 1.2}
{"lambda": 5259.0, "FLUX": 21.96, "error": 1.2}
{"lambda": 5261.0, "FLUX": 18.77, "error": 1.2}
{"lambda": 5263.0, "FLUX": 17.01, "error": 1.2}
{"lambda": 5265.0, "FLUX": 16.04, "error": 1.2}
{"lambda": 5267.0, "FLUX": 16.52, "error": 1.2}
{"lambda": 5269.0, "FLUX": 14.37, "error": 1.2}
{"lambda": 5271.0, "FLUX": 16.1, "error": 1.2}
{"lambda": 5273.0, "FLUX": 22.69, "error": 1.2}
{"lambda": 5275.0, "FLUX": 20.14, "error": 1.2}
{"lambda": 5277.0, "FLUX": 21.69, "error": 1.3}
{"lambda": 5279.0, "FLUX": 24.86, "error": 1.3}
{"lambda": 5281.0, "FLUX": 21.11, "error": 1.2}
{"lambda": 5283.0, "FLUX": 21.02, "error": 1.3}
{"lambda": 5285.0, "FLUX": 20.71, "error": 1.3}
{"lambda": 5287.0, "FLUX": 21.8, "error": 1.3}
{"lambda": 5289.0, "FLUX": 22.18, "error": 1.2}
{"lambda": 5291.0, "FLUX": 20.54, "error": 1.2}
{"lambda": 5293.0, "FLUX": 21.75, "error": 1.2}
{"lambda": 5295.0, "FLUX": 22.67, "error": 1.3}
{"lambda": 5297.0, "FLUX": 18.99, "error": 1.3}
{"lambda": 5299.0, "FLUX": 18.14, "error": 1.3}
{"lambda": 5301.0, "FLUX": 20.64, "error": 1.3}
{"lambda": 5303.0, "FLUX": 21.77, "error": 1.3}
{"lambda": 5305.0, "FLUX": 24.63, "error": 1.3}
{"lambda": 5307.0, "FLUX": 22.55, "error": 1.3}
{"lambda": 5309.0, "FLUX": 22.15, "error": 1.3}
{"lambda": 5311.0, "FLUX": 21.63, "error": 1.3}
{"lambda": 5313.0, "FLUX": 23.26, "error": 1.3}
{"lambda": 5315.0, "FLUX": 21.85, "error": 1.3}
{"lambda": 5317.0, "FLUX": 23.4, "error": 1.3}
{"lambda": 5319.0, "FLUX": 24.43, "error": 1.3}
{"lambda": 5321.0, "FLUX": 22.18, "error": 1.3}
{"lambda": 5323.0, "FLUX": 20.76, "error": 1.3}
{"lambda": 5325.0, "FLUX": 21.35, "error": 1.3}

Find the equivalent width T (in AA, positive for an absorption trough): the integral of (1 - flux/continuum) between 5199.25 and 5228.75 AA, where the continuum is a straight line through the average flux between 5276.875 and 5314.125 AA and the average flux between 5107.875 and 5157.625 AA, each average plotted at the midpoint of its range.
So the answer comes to 3.17 AA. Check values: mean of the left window 14.8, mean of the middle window 16.3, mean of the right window 21.7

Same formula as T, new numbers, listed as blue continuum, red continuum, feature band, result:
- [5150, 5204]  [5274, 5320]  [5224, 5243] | -2.95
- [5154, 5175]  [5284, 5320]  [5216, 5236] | -2.38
